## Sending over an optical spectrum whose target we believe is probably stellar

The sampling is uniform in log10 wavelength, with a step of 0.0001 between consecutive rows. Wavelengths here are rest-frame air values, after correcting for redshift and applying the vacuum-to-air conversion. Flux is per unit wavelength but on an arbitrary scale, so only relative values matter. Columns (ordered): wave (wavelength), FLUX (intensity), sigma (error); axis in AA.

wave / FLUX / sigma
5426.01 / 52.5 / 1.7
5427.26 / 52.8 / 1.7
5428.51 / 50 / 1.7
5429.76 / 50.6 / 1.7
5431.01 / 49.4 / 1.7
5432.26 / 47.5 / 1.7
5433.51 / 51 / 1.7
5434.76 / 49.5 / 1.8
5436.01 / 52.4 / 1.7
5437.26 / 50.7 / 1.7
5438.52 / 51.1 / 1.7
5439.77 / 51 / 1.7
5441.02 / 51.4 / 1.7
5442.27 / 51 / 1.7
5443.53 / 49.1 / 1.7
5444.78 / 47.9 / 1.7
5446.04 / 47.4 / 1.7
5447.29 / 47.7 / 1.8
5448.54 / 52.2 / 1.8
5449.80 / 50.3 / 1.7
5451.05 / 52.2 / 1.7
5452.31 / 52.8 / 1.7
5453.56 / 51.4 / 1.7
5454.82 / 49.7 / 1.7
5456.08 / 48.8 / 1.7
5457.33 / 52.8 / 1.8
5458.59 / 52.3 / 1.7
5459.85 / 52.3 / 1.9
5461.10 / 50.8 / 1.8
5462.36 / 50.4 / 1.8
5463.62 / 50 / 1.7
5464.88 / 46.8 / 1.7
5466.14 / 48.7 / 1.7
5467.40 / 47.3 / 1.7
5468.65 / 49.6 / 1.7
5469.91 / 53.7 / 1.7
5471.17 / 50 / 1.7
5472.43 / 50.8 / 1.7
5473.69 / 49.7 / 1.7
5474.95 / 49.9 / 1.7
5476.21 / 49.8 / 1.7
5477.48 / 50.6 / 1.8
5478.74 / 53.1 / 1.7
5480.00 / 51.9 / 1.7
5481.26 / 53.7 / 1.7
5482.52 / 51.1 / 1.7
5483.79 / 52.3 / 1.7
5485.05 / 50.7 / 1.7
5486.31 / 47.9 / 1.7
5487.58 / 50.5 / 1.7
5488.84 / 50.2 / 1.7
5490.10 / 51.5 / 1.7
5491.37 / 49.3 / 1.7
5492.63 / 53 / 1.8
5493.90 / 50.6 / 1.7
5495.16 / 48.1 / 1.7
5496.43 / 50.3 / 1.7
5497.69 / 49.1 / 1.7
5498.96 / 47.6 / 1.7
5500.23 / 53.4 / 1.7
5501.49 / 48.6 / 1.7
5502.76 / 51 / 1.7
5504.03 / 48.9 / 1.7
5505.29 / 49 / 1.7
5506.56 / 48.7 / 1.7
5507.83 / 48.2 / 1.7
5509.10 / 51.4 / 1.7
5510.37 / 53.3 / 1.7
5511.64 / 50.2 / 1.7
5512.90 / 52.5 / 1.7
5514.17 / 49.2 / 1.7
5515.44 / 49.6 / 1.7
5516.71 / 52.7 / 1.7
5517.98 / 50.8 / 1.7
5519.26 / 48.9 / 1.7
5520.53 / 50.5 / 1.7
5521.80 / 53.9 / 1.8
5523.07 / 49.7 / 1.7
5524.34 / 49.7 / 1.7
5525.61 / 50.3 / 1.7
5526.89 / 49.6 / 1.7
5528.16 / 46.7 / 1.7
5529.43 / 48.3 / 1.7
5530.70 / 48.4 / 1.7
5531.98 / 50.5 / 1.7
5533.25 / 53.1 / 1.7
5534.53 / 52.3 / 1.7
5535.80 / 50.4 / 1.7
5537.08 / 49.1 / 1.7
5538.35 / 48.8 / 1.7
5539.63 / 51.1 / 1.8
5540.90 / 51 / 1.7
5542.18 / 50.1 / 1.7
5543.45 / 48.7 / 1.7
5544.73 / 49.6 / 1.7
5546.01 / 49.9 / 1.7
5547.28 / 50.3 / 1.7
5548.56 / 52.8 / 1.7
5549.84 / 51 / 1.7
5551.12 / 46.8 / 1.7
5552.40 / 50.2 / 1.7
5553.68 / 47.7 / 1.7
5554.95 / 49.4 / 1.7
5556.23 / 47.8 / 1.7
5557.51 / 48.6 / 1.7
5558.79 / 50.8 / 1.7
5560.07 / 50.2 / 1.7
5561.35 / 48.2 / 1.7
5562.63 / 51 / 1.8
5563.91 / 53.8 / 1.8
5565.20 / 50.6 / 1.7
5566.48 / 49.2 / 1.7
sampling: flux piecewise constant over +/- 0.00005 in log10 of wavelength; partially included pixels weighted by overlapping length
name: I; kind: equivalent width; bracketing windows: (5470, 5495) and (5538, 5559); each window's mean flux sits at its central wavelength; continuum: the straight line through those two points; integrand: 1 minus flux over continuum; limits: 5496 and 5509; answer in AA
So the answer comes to 0.2 AA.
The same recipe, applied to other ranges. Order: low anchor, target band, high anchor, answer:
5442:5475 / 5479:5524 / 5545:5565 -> -0.42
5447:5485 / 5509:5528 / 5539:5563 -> -0.21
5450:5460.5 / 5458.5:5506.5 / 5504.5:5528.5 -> 0.59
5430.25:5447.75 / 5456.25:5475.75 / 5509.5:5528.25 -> -0.08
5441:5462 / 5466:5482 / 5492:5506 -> -0.15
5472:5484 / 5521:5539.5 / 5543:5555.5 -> -0.01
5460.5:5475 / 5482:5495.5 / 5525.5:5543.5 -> -0.18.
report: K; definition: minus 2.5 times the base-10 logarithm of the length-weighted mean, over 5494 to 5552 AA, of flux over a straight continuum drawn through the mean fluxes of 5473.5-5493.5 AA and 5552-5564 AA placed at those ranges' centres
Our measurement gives 0.00 mag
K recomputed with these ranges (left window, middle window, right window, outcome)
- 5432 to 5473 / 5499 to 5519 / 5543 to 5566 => -0.01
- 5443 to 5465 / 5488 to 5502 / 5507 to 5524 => 0.01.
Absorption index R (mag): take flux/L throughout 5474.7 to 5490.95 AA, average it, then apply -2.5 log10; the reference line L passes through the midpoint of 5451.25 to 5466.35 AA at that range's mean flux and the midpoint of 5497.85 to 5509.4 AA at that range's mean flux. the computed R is -0.02 mag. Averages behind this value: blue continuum 50.6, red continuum 49.5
